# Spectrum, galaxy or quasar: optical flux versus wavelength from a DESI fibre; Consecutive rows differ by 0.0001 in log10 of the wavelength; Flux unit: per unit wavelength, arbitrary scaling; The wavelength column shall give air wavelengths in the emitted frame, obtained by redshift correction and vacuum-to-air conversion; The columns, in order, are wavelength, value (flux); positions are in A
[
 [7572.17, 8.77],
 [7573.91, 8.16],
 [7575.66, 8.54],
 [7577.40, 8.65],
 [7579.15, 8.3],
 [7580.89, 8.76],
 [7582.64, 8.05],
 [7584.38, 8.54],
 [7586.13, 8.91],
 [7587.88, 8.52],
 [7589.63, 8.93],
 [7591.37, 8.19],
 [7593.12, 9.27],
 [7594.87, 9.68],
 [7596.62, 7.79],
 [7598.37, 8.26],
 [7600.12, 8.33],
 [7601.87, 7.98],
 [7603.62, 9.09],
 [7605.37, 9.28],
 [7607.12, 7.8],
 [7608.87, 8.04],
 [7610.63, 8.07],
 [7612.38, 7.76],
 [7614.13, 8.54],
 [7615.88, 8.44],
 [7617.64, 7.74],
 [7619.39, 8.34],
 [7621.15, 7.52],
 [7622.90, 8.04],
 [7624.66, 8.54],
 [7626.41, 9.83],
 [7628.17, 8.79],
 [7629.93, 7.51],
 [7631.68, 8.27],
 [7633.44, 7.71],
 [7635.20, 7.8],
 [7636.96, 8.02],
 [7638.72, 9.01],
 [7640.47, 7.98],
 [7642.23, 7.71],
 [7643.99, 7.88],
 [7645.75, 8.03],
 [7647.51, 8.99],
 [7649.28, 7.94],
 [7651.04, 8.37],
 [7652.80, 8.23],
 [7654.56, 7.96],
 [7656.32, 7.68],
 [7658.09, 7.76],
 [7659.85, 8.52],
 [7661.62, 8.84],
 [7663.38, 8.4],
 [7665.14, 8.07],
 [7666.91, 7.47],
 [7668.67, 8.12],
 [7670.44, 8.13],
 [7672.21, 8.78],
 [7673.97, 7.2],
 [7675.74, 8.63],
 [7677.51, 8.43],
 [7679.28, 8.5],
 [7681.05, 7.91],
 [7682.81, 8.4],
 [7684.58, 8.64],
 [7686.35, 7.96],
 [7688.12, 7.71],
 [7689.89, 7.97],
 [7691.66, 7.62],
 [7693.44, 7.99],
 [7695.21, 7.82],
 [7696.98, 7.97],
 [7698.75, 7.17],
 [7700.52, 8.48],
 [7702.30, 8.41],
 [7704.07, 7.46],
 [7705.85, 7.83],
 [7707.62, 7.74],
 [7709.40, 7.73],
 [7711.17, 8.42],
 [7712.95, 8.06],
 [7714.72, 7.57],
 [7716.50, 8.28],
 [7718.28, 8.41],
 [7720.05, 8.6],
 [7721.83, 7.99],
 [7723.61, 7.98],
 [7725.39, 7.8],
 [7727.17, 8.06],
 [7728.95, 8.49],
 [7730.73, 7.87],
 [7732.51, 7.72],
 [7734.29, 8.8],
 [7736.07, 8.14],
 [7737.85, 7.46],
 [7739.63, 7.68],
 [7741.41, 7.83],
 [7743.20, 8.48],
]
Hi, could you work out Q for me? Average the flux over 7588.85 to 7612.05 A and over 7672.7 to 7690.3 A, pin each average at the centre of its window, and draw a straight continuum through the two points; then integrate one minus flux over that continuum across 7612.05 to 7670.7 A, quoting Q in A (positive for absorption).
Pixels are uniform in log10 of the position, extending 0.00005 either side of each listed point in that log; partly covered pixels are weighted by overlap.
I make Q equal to 1.0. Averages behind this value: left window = 8.5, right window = 8.16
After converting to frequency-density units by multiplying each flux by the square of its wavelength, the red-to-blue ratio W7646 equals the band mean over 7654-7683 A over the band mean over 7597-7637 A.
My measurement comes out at 1.00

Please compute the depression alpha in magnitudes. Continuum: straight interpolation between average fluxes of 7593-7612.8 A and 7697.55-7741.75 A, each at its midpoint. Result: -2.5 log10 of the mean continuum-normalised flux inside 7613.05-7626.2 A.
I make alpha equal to 0.016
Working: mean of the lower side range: 8.43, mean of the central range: 8.25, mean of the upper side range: 8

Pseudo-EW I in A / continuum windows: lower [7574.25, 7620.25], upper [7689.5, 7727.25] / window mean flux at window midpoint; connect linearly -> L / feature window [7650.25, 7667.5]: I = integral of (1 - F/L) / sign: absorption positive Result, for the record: 0.09 A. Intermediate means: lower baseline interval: 8.45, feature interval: 8.14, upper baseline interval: 7.97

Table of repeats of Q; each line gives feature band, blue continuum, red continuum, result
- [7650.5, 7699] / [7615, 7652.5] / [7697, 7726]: 0.1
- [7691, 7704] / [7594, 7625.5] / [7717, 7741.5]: 0.4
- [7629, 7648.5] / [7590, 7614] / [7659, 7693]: 0.5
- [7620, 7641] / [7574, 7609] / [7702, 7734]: 0.3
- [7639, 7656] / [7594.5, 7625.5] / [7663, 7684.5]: 0.2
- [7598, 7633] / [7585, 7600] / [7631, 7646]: 0.2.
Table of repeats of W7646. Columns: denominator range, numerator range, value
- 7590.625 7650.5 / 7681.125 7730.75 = 0.99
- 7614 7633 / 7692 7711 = 0.97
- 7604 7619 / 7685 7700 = 0.97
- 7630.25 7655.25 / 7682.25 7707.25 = 0.99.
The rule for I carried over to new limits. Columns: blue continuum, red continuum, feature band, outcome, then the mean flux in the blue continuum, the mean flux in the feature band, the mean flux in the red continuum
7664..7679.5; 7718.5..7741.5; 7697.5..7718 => 0.4 A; 8.14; 7.94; 8.05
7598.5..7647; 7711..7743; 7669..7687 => -0.3 A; 8.23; 8.26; 8.06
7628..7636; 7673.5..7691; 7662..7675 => 0.1 A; 7.95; 8.07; 8.15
